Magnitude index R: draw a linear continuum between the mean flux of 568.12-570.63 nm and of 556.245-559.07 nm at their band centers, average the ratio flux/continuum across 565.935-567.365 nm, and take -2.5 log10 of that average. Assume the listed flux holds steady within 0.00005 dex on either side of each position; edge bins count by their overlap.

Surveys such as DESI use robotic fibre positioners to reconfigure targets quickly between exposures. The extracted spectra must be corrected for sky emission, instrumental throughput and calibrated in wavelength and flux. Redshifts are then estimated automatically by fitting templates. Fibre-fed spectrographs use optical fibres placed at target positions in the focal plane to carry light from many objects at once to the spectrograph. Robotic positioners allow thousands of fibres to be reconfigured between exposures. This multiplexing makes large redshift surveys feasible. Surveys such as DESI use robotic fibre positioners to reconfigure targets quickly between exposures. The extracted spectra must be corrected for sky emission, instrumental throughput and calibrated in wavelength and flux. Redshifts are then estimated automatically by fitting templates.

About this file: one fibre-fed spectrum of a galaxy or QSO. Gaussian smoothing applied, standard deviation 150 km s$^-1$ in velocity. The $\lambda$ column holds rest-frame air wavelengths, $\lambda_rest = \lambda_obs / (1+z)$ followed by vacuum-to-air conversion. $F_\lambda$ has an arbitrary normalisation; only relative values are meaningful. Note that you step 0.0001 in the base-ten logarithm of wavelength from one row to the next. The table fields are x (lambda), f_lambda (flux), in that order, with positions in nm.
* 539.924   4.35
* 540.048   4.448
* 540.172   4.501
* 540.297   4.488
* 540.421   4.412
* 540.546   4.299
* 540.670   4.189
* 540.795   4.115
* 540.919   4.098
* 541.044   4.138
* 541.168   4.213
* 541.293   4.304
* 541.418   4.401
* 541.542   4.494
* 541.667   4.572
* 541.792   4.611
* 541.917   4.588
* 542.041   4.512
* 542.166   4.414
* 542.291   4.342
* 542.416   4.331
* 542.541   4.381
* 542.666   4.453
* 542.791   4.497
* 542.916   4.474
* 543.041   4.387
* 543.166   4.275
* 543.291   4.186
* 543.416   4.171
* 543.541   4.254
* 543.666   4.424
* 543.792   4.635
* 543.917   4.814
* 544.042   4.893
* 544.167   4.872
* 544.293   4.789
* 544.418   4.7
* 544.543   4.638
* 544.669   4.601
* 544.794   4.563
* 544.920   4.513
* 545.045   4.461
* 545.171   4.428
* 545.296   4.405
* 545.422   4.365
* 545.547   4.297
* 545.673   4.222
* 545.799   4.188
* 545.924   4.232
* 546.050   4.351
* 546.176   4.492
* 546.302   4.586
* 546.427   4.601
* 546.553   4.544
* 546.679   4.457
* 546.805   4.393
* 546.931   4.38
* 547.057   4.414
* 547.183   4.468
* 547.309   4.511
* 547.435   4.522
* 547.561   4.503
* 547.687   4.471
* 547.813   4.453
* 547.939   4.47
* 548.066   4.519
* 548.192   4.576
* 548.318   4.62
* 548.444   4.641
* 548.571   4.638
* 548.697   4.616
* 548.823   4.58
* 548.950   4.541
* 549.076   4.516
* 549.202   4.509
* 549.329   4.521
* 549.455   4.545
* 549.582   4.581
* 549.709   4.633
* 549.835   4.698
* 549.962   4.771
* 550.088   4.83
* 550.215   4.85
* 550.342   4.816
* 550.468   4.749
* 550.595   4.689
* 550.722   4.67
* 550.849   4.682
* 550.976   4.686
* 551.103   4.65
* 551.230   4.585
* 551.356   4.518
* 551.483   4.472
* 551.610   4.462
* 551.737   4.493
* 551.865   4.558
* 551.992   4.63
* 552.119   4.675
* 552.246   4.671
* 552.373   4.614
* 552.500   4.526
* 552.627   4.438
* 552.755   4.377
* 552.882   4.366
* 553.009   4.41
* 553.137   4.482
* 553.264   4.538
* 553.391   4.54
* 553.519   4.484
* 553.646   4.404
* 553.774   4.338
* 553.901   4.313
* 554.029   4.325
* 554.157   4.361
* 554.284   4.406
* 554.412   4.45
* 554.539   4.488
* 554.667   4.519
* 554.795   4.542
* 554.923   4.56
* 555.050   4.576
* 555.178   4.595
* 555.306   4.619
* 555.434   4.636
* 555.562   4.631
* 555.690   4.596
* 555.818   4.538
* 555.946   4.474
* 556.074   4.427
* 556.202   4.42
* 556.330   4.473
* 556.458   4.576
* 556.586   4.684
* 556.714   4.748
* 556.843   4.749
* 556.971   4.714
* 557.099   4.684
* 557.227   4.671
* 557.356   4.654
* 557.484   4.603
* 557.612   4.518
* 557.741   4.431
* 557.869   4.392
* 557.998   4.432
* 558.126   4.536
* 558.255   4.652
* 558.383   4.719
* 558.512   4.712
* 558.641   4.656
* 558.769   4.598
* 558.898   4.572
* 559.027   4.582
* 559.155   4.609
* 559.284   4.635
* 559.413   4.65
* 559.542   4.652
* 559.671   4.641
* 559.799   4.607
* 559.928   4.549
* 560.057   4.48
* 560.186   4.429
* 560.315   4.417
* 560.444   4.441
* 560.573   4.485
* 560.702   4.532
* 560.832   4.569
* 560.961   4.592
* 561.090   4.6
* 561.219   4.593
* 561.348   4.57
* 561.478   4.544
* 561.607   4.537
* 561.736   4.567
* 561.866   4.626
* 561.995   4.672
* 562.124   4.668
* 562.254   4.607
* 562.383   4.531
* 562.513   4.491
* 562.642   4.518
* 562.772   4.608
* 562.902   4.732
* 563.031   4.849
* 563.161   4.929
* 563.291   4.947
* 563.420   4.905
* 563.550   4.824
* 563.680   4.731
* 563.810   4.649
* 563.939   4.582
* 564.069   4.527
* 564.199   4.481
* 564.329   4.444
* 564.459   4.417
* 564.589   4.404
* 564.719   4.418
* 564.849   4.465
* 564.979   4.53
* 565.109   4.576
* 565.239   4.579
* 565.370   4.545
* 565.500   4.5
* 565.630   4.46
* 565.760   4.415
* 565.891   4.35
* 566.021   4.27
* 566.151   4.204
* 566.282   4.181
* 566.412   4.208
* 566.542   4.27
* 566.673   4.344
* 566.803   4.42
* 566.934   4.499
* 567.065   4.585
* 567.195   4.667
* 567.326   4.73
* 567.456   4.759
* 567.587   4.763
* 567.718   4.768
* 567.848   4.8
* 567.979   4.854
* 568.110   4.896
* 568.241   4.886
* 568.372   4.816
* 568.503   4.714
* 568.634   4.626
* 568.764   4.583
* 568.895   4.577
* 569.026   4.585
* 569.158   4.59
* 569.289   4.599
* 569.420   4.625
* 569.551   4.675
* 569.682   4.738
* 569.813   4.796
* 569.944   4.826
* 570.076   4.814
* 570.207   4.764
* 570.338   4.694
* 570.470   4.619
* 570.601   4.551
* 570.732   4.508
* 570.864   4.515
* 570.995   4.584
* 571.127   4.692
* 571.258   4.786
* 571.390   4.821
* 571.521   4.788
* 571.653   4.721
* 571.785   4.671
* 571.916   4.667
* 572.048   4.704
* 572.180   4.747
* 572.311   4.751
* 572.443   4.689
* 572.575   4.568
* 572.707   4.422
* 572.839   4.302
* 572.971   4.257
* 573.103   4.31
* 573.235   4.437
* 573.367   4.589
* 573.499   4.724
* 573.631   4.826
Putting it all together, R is 0.07 mag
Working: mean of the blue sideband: 4.61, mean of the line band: 4.39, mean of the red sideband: 4.69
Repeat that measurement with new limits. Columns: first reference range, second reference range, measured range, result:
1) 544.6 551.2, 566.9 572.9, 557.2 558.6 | 0.01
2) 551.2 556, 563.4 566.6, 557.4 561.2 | -0.02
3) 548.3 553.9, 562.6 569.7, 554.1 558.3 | 0.01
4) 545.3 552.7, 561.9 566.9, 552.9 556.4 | 0.01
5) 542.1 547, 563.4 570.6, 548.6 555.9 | -0.01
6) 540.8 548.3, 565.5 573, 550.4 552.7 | -0.02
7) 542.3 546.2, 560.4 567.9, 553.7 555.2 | 0.01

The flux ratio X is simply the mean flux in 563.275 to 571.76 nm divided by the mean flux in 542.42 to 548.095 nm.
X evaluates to 1.0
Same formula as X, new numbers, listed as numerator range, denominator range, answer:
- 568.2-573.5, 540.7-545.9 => 1.05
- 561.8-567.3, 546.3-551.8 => 0.99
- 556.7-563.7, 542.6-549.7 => 1.03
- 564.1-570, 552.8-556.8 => 1.01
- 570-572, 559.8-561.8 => 1.03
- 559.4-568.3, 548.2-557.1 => 1.00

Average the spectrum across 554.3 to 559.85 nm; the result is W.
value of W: 4.59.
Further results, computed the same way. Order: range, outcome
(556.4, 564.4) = 4.61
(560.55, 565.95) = 4.59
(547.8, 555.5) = 4.56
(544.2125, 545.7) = 4.51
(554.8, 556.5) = 4.55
